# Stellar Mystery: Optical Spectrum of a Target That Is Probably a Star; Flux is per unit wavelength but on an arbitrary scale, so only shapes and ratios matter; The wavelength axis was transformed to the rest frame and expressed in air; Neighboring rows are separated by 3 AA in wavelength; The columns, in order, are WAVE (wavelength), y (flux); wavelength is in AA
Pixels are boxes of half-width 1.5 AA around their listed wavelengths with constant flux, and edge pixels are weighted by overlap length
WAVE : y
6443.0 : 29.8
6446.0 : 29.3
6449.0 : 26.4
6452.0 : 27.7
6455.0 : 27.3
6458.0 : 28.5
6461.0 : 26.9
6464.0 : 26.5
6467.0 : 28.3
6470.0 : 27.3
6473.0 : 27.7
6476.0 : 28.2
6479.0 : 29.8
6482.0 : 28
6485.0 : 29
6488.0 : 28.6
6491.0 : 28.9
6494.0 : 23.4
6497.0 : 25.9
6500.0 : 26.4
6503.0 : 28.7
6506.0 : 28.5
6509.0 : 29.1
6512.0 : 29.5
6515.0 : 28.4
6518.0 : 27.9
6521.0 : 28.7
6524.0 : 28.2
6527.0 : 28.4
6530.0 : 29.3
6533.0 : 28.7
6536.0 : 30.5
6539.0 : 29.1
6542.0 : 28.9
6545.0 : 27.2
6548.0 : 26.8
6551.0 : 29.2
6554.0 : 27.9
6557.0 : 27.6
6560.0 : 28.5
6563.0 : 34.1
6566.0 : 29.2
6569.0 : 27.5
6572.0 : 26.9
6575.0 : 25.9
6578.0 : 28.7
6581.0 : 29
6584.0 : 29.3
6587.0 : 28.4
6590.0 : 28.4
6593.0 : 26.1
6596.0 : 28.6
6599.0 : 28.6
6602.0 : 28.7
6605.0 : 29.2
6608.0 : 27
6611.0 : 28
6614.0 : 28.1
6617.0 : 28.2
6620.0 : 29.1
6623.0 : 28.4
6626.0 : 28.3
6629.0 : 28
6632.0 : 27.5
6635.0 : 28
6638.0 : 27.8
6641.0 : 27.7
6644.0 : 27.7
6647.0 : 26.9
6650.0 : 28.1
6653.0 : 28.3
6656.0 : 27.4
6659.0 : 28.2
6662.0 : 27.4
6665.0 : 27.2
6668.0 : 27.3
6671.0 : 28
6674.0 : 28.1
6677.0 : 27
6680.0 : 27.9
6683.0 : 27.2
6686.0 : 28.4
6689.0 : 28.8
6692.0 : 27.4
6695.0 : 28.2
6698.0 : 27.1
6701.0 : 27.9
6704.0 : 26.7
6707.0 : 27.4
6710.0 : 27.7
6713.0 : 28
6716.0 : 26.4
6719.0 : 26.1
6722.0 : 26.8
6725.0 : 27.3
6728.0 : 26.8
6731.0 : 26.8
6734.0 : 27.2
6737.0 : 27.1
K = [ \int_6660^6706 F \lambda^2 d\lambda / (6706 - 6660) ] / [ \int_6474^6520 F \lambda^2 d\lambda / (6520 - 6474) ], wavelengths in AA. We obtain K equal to 1.0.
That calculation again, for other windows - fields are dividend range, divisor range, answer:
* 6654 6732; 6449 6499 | 1.06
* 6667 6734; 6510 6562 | 1.01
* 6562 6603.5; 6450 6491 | 1.05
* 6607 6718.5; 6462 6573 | 1.02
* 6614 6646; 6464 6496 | 1.06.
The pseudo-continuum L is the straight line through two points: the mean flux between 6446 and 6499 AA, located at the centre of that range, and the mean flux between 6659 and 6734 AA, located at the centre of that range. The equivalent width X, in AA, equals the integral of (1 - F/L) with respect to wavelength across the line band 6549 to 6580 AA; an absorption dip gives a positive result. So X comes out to -1.1 AA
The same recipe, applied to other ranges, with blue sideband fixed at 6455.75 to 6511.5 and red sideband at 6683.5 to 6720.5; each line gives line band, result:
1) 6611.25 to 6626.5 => -0.4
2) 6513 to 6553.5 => -1.2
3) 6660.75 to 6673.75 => 0.0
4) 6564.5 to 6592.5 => -0.4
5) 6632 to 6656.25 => -0.1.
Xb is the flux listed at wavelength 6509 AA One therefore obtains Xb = 29.1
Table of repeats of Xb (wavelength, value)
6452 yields 27.7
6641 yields 27.7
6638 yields 27.8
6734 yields 27.2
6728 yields 26.8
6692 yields 27.4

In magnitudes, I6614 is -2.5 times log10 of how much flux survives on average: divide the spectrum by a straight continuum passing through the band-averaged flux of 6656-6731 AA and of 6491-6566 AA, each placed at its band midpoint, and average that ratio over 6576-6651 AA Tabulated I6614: -0.009 mag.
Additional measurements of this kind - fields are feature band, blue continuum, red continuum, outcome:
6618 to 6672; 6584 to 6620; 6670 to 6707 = 0.00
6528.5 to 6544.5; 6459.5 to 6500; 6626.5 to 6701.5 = -0.06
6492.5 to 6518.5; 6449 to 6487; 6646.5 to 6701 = 0.01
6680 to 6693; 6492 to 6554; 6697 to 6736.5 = -0.03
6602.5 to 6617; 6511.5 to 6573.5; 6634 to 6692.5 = 0.00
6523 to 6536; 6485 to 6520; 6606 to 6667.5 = -0.04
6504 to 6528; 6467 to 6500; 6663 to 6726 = -0.04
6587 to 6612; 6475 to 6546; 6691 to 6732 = -0.01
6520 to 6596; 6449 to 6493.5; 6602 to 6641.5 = -0.02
